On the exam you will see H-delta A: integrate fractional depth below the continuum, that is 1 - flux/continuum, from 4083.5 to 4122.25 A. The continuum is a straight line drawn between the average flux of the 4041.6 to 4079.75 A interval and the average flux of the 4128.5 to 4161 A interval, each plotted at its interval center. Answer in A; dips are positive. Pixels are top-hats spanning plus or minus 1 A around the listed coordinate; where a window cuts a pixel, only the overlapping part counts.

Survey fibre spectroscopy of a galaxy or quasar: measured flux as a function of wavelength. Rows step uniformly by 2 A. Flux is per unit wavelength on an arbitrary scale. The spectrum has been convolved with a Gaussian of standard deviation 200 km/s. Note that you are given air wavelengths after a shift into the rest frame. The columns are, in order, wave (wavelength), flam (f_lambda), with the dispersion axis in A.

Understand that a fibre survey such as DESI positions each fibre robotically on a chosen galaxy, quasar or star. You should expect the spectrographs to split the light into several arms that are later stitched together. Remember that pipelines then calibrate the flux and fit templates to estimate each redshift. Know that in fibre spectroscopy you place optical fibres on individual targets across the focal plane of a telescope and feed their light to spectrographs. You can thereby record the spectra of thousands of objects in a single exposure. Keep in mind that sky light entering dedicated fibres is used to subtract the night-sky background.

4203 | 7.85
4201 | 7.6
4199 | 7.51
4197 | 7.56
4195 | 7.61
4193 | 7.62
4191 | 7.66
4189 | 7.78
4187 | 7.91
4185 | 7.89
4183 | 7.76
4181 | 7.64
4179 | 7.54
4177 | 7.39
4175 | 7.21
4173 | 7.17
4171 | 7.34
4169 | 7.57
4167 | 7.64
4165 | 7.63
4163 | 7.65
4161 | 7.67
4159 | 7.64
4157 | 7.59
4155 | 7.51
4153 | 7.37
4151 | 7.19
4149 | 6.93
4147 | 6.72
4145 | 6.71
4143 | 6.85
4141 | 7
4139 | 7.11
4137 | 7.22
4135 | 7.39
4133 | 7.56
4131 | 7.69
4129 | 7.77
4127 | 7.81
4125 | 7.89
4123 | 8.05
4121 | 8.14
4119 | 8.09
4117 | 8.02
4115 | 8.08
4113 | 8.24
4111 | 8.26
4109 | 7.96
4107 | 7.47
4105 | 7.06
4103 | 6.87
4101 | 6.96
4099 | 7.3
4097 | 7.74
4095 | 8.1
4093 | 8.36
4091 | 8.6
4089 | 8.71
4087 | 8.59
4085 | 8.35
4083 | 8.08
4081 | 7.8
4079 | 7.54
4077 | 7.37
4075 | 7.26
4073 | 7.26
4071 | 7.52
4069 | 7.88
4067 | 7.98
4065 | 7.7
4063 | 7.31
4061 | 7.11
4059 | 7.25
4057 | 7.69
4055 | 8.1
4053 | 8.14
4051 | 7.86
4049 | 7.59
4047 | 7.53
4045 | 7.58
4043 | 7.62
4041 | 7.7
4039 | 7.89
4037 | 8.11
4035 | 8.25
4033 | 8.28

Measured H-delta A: -2.7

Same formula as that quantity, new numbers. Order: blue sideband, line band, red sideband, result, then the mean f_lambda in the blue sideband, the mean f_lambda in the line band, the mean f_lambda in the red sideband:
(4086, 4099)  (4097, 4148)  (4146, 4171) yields 2.3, 8.27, 7.53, 7.42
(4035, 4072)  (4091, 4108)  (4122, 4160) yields 0.0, 7.71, 7.55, 7.37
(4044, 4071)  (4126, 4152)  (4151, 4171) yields 1.2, 7.67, 7.23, 7.55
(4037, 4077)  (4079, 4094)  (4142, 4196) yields -1.4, 7.64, 8.3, 7.45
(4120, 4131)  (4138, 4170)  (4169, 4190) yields 1.8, 7.91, 7.3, 7.56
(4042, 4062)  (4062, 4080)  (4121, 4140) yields 0.3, 7.65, 7.54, 7.64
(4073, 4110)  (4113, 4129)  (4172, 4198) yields -0.6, 7.77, 8.01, 7.6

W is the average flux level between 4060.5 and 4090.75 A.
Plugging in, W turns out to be 7.8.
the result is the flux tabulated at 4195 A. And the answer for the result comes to 7.61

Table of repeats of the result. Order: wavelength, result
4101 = 6.96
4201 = 7.6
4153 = 7.37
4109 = 7.96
